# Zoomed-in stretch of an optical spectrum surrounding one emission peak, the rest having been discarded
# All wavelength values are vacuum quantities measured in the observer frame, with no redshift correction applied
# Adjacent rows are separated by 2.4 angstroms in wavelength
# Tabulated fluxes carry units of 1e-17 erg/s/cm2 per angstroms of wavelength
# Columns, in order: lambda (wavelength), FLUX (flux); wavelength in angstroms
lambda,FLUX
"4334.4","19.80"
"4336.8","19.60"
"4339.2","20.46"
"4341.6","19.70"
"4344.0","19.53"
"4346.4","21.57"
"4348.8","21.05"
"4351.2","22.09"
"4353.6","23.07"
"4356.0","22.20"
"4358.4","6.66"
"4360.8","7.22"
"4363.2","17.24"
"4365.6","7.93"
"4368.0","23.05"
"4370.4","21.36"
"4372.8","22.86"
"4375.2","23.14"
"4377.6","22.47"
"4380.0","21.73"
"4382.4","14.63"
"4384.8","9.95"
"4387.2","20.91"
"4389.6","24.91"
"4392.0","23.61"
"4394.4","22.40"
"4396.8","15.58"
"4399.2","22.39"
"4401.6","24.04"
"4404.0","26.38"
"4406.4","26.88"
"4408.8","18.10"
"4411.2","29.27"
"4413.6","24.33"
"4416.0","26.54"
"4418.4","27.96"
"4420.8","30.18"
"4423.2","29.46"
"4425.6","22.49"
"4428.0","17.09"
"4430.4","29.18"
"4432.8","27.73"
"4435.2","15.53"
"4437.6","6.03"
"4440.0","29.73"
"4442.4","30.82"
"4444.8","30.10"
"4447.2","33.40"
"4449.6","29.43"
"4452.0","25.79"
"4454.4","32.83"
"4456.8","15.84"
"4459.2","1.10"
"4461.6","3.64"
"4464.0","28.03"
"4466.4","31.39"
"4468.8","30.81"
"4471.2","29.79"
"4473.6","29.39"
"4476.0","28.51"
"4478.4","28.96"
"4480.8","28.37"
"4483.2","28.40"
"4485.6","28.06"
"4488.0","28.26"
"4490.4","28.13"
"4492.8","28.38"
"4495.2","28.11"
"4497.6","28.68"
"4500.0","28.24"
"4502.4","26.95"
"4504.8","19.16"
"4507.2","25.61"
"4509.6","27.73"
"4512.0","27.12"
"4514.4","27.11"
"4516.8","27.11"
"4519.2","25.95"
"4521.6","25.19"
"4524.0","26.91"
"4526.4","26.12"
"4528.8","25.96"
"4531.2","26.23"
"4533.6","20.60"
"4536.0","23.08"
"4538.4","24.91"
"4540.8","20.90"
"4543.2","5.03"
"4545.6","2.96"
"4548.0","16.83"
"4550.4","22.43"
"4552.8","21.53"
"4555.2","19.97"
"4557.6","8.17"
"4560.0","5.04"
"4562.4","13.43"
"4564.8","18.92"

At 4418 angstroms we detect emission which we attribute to Lyman alpha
